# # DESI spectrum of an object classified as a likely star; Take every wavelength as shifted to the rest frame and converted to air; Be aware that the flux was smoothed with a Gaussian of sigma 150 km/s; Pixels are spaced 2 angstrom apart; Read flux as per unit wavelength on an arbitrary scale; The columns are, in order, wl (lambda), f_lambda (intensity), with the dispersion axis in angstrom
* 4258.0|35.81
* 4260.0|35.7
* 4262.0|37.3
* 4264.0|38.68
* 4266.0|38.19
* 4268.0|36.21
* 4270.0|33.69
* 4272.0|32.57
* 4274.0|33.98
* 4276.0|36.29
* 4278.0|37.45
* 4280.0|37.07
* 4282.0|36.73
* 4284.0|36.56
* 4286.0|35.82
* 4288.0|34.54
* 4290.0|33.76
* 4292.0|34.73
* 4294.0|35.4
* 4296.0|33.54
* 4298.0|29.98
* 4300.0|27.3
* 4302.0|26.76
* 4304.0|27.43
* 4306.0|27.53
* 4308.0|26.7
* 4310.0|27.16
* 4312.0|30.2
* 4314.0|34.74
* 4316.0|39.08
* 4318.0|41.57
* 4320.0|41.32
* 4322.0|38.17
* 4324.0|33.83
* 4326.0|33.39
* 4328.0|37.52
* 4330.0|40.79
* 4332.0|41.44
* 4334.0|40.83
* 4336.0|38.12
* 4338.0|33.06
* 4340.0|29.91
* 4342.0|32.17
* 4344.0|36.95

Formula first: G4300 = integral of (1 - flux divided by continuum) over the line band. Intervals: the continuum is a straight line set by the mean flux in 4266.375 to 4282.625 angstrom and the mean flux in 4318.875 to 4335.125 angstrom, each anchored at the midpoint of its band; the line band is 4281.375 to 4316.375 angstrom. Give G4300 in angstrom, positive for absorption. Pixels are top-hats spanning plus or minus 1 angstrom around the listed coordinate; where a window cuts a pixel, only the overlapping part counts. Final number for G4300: 4.68 angstrom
